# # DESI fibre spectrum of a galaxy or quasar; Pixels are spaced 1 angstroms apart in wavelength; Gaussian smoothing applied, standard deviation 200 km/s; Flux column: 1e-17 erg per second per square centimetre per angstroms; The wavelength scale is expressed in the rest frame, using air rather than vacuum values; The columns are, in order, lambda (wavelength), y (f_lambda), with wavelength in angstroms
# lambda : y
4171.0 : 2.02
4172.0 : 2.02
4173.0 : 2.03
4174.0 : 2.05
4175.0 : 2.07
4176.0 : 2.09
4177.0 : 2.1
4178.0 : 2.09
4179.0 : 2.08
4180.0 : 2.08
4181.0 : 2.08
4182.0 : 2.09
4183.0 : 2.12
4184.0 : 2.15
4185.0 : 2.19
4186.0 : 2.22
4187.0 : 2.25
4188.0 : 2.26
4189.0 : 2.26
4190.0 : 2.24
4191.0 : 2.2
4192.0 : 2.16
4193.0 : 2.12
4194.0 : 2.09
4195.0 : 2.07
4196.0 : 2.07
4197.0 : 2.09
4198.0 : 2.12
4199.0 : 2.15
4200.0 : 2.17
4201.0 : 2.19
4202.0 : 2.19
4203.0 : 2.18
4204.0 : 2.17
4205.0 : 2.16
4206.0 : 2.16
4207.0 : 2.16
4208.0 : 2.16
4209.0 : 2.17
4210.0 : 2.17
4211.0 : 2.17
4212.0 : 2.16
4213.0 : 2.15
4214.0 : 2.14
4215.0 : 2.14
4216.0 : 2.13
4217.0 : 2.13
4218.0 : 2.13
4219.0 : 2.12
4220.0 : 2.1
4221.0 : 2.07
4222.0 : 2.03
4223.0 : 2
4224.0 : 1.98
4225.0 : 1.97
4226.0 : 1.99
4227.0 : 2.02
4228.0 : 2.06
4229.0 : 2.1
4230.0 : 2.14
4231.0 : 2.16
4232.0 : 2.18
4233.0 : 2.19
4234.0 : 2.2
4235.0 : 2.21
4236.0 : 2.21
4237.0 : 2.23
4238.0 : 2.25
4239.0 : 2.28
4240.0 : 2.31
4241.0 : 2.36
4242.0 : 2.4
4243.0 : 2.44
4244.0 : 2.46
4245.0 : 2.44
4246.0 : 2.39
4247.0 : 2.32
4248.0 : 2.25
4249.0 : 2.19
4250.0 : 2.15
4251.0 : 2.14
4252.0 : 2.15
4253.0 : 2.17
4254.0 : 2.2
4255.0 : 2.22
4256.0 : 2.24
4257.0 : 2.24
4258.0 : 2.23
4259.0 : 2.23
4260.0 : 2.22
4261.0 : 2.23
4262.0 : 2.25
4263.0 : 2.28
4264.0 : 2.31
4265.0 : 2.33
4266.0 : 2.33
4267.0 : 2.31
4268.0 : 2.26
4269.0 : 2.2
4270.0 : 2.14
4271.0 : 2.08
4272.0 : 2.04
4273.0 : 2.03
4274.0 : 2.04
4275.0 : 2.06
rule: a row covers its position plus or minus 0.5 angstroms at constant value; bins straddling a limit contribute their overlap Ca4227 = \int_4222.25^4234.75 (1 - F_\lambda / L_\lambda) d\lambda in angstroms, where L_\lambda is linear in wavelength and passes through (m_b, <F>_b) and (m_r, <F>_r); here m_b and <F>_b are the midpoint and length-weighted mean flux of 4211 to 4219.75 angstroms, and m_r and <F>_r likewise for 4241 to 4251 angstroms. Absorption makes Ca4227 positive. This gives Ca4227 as 0.8 angstroms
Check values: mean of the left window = 2.14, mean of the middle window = 2.08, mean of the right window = 2.33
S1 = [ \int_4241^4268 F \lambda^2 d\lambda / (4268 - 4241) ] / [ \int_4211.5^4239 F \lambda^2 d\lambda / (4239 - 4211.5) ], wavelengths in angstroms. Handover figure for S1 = 1.1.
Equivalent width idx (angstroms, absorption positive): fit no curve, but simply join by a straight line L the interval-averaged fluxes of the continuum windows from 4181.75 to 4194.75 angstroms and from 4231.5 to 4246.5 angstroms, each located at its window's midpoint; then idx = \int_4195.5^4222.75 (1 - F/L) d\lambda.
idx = 1.1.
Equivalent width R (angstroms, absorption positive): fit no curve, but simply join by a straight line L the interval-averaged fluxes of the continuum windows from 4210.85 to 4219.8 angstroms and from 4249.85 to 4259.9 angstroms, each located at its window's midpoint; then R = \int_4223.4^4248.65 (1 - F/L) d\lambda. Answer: -0.6 angstroms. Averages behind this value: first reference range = 2.14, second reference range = 2.2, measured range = 2.22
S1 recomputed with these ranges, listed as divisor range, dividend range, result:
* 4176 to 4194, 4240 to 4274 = 1.08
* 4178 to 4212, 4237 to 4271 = 1.08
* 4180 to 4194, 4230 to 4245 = 1.07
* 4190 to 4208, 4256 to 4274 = 1.06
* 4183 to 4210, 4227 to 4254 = 1.06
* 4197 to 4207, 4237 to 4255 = 1.08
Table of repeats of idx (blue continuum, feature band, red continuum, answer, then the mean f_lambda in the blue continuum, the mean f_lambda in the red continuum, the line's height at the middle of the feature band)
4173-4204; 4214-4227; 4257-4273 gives 0.6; 2.14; 2.22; 2.17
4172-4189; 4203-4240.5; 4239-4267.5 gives 1.2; 2.12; 2.28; 2.21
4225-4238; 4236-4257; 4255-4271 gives -0.8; 2.14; 2.25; 2.19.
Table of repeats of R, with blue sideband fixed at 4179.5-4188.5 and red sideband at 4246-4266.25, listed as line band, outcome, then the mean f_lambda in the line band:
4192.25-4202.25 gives 0.22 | 2.13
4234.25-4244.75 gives -0.45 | 2.32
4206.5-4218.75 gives 0.22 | 2.15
